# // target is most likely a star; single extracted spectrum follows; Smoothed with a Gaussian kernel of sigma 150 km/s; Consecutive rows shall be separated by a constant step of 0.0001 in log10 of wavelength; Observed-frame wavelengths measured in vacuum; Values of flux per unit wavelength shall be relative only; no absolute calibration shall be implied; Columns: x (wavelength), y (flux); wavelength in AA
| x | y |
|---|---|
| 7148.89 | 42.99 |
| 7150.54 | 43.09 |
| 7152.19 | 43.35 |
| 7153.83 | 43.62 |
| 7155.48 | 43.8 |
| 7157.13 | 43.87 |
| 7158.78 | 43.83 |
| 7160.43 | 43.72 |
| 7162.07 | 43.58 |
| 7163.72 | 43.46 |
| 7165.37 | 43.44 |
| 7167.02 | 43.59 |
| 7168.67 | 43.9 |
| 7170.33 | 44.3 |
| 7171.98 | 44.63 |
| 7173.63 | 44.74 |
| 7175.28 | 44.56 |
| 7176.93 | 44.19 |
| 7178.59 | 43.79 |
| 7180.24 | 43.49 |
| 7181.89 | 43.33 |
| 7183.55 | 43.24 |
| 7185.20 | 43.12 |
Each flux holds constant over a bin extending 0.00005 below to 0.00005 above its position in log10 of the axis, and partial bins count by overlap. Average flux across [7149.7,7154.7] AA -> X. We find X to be 43.3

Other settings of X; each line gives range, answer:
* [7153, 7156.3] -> 43.8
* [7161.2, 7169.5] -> 43.6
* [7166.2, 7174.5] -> 44.2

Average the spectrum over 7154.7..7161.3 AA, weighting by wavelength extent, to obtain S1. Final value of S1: 43.8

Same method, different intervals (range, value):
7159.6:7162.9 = 43.7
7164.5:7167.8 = 43.5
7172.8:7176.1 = 44.7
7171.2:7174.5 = 44.7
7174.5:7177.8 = 44.3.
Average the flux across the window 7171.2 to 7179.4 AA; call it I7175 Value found 44.4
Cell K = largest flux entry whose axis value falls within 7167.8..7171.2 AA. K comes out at 44.3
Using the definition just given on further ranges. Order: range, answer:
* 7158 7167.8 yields 43.83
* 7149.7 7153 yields 43.35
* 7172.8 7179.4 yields 44.74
